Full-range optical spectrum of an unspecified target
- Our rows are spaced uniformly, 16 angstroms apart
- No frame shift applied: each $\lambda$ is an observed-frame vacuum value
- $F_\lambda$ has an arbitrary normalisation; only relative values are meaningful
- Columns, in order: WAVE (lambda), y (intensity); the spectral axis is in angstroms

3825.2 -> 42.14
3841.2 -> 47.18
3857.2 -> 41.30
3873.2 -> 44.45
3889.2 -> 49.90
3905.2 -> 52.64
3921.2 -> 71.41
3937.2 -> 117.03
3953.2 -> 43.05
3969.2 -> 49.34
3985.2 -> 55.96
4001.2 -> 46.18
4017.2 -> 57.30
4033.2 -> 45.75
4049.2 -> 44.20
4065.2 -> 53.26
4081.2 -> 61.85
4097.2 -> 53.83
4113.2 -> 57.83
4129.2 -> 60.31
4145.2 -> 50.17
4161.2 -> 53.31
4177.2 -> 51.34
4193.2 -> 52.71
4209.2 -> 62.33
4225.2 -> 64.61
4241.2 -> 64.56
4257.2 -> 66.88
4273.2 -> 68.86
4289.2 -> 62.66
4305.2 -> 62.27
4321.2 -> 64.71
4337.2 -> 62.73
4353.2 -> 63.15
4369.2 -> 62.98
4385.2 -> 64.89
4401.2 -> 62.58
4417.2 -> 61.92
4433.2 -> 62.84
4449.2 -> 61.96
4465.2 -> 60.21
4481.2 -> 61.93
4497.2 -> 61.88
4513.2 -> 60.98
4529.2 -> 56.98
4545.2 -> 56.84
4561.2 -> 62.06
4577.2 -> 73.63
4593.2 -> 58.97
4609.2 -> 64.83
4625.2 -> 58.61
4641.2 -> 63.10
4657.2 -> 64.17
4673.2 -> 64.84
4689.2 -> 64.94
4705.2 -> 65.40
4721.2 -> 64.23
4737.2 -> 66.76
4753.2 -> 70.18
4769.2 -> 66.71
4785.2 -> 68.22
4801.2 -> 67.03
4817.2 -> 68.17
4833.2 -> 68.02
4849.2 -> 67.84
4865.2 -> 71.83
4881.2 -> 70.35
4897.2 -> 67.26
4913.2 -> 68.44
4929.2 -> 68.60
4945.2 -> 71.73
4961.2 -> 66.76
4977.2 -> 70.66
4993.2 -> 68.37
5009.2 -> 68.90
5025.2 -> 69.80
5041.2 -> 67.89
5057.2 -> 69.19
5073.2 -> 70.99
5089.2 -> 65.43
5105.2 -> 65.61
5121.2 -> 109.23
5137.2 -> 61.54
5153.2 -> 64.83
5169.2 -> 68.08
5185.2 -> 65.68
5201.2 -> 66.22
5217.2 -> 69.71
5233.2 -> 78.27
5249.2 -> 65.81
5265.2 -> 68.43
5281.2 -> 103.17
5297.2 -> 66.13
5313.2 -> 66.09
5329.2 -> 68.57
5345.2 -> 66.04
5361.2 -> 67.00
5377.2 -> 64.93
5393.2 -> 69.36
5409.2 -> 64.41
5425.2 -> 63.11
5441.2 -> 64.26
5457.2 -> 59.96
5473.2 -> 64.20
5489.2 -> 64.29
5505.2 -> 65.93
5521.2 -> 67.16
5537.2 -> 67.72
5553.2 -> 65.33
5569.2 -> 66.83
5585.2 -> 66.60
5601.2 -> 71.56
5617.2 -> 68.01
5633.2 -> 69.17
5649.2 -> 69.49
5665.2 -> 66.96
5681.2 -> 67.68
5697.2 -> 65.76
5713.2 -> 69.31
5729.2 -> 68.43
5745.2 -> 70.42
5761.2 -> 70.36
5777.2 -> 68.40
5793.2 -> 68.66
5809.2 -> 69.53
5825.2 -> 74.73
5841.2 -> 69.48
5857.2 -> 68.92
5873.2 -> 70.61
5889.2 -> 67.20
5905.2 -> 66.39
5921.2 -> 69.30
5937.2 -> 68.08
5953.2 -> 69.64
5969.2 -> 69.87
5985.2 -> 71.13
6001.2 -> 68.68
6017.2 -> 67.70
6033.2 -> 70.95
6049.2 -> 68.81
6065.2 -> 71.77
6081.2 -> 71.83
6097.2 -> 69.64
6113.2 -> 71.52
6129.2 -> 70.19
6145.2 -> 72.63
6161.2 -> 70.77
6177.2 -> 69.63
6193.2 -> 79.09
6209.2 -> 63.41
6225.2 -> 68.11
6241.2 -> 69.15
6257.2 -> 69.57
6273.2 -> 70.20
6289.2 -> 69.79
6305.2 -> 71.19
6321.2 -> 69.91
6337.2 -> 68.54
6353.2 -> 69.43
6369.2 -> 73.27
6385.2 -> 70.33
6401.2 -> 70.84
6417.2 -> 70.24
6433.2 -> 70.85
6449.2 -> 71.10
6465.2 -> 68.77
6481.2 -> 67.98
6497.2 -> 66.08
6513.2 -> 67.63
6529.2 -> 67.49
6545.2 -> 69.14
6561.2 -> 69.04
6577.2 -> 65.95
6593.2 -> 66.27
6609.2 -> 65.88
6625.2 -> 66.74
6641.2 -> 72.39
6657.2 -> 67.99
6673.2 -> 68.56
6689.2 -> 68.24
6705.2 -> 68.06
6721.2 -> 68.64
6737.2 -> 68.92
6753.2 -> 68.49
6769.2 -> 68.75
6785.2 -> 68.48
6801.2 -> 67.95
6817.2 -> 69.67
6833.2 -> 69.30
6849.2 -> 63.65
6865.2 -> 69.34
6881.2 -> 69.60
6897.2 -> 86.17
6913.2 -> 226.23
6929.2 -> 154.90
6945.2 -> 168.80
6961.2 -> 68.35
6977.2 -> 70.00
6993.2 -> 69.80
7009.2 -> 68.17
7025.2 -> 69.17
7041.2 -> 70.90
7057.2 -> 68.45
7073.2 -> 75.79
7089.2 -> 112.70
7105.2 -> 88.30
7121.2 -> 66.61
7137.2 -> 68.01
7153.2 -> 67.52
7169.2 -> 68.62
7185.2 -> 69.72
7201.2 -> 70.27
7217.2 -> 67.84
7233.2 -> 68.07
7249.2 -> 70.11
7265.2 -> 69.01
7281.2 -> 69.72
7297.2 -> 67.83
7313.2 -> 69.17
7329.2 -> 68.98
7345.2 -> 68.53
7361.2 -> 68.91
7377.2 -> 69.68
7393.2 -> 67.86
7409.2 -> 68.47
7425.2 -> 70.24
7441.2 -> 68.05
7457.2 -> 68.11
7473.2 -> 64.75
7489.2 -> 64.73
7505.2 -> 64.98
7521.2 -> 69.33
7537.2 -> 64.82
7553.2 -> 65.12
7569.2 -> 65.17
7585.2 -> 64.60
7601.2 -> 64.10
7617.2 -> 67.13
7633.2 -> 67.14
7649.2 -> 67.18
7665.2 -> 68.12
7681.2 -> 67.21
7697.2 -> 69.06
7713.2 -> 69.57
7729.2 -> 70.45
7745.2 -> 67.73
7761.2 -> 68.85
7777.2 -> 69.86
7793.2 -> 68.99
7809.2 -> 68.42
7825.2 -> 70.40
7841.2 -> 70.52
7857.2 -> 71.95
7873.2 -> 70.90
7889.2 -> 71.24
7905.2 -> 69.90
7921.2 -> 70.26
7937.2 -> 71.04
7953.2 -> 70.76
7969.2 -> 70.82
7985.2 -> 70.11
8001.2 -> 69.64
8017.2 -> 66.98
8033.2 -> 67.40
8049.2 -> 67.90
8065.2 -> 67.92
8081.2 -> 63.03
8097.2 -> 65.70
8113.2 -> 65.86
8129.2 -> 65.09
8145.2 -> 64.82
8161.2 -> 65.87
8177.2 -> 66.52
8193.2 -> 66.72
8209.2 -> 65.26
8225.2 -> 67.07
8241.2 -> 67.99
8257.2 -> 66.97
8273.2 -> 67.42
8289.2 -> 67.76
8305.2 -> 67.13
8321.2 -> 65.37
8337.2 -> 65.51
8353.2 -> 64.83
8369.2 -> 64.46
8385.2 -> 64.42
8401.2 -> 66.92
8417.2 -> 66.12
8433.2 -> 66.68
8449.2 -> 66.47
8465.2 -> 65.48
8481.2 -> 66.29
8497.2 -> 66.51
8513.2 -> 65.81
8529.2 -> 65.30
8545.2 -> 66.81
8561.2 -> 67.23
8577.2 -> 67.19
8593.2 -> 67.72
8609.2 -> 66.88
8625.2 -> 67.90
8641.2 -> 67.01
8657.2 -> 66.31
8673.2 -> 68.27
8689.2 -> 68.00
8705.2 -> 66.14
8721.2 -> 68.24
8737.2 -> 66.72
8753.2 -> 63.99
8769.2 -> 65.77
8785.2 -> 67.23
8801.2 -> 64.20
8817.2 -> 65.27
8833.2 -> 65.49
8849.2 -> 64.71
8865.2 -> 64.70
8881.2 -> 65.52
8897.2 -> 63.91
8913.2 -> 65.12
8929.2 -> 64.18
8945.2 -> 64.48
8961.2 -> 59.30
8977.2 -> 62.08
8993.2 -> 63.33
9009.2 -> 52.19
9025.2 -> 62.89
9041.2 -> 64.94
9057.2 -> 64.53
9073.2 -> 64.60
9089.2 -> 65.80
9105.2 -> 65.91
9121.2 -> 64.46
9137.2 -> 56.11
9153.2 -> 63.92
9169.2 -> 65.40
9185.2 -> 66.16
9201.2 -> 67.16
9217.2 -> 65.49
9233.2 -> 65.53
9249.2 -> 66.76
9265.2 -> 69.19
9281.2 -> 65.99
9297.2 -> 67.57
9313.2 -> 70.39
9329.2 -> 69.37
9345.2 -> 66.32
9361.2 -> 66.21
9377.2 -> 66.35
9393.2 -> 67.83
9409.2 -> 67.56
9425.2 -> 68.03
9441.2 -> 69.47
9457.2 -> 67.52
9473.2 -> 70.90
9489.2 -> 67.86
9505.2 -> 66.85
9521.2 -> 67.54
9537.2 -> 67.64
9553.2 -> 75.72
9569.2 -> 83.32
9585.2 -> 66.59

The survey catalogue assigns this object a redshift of 0.054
